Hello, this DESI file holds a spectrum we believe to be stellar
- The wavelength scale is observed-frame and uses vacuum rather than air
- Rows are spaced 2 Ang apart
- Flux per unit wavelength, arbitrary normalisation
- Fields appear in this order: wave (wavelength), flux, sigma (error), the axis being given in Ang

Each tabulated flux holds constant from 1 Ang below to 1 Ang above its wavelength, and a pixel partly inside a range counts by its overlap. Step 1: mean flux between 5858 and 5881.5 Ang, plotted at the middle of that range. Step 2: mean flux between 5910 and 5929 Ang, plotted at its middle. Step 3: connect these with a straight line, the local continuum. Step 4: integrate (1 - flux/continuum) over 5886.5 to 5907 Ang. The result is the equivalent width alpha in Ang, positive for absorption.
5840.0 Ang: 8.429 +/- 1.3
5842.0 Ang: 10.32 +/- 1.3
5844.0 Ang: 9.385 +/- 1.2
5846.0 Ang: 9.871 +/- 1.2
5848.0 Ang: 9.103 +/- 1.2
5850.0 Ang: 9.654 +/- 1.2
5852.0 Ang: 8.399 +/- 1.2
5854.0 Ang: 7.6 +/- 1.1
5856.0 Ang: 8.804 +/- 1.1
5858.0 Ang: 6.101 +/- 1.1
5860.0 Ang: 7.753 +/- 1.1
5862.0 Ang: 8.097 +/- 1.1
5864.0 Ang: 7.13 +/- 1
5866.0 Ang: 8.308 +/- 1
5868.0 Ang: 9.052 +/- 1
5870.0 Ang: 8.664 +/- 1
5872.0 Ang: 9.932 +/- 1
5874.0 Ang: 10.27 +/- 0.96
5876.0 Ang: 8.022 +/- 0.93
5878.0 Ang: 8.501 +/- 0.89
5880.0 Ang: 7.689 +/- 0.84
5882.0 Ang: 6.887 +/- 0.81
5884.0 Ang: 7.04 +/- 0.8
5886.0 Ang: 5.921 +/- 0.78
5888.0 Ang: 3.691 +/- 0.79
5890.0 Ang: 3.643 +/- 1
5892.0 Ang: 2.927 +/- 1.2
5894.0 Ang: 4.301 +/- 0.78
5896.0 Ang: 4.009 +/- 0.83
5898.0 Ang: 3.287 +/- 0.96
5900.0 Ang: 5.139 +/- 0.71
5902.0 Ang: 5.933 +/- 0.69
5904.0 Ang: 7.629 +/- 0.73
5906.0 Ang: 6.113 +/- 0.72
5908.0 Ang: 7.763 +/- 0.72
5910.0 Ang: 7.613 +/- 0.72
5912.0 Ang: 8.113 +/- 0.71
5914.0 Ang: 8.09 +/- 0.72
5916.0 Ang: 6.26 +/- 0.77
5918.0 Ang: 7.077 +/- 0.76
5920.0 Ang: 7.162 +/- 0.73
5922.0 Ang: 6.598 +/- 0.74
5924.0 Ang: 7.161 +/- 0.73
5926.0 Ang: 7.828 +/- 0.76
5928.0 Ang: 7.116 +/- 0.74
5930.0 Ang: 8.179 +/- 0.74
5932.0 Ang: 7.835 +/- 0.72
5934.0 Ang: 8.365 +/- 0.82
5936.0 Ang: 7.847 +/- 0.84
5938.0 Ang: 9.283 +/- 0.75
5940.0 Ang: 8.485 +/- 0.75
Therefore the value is 8.1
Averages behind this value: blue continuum 8.36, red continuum 7.29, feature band 4.7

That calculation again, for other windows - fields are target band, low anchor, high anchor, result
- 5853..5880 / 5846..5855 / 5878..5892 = -3.6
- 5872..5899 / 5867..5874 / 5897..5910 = 7.0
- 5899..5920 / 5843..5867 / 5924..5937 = 2.6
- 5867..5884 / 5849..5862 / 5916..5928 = -1.7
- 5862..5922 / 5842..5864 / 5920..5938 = 9.7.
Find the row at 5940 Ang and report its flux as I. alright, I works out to 8.485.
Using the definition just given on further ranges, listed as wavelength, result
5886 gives 5.921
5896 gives 4.009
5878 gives 8.501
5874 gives 10.27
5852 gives 8.399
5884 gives 7.04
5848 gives 9.103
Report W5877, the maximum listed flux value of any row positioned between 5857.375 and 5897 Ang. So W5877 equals 10.27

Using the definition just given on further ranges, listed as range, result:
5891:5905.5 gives 7.629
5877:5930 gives 8.501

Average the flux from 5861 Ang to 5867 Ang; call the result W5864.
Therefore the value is 7.84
